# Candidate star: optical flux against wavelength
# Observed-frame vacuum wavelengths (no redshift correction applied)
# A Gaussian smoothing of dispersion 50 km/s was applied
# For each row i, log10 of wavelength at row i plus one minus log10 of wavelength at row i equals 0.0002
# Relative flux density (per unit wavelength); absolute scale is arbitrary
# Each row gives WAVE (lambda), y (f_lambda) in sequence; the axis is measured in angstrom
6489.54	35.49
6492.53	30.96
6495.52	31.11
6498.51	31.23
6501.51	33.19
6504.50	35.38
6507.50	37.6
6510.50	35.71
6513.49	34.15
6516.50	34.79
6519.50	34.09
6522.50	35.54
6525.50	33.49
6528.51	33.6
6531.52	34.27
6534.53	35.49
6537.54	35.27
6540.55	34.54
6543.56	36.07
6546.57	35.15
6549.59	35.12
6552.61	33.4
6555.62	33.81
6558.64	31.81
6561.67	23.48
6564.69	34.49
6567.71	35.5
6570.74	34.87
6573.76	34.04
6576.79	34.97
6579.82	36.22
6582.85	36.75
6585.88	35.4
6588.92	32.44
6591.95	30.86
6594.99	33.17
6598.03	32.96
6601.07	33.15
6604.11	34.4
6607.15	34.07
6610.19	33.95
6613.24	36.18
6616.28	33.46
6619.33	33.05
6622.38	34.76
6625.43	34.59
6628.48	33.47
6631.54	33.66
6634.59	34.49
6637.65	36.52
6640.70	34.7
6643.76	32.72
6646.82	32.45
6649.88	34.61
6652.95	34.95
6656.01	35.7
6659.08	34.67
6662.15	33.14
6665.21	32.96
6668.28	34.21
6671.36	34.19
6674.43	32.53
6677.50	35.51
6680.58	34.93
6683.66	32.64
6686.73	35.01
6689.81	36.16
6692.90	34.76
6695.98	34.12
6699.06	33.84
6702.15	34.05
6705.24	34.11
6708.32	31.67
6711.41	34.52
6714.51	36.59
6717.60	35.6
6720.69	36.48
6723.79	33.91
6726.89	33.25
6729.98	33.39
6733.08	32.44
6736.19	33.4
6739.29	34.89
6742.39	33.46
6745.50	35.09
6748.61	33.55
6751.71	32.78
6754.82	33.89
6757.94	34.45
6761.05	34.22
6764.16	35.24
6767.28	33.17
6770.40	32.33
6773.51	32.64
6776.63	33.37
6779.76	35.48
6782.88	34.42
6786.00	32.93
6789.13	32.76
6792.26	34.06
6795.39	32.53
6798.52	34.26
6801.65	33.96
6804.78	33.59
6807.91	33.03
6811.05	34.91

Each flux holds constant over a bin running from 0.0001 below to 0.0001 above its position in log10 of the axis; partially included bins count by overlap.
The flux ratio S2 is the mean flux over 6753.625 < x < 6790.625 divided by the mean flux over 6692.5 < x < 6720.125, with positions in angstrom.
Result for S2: 0.98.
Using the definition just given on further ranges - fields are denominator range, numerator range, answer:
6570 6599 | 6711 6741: 1.01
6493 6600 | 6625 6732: 1.01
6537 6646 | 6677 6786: 1.00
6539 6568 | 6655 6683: 1.03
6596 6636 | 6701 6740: 1.00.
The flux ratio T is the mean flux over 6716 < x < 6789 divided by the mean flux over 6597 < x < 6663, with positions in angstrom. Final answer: 1.0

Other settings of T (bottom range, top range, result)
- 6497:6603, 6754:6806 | 0.99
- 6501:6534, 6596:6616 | 0.98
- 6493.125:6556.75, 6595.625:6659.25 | 0.99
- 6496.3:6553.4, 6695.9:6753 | 0.98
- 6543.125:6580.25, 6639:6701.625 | 1.02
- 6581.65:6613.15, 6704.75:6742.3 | 1.01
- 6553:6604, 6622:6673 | 1.02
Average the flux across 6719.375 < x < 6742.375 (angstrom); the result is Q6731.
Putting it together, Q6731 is 33.9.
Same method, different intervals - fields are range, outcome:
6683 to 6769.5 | 34.2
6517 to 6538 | 34.5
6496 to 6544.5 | 34.6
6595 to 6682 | 34.1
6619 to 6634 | 34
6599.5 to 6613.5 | 34.2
